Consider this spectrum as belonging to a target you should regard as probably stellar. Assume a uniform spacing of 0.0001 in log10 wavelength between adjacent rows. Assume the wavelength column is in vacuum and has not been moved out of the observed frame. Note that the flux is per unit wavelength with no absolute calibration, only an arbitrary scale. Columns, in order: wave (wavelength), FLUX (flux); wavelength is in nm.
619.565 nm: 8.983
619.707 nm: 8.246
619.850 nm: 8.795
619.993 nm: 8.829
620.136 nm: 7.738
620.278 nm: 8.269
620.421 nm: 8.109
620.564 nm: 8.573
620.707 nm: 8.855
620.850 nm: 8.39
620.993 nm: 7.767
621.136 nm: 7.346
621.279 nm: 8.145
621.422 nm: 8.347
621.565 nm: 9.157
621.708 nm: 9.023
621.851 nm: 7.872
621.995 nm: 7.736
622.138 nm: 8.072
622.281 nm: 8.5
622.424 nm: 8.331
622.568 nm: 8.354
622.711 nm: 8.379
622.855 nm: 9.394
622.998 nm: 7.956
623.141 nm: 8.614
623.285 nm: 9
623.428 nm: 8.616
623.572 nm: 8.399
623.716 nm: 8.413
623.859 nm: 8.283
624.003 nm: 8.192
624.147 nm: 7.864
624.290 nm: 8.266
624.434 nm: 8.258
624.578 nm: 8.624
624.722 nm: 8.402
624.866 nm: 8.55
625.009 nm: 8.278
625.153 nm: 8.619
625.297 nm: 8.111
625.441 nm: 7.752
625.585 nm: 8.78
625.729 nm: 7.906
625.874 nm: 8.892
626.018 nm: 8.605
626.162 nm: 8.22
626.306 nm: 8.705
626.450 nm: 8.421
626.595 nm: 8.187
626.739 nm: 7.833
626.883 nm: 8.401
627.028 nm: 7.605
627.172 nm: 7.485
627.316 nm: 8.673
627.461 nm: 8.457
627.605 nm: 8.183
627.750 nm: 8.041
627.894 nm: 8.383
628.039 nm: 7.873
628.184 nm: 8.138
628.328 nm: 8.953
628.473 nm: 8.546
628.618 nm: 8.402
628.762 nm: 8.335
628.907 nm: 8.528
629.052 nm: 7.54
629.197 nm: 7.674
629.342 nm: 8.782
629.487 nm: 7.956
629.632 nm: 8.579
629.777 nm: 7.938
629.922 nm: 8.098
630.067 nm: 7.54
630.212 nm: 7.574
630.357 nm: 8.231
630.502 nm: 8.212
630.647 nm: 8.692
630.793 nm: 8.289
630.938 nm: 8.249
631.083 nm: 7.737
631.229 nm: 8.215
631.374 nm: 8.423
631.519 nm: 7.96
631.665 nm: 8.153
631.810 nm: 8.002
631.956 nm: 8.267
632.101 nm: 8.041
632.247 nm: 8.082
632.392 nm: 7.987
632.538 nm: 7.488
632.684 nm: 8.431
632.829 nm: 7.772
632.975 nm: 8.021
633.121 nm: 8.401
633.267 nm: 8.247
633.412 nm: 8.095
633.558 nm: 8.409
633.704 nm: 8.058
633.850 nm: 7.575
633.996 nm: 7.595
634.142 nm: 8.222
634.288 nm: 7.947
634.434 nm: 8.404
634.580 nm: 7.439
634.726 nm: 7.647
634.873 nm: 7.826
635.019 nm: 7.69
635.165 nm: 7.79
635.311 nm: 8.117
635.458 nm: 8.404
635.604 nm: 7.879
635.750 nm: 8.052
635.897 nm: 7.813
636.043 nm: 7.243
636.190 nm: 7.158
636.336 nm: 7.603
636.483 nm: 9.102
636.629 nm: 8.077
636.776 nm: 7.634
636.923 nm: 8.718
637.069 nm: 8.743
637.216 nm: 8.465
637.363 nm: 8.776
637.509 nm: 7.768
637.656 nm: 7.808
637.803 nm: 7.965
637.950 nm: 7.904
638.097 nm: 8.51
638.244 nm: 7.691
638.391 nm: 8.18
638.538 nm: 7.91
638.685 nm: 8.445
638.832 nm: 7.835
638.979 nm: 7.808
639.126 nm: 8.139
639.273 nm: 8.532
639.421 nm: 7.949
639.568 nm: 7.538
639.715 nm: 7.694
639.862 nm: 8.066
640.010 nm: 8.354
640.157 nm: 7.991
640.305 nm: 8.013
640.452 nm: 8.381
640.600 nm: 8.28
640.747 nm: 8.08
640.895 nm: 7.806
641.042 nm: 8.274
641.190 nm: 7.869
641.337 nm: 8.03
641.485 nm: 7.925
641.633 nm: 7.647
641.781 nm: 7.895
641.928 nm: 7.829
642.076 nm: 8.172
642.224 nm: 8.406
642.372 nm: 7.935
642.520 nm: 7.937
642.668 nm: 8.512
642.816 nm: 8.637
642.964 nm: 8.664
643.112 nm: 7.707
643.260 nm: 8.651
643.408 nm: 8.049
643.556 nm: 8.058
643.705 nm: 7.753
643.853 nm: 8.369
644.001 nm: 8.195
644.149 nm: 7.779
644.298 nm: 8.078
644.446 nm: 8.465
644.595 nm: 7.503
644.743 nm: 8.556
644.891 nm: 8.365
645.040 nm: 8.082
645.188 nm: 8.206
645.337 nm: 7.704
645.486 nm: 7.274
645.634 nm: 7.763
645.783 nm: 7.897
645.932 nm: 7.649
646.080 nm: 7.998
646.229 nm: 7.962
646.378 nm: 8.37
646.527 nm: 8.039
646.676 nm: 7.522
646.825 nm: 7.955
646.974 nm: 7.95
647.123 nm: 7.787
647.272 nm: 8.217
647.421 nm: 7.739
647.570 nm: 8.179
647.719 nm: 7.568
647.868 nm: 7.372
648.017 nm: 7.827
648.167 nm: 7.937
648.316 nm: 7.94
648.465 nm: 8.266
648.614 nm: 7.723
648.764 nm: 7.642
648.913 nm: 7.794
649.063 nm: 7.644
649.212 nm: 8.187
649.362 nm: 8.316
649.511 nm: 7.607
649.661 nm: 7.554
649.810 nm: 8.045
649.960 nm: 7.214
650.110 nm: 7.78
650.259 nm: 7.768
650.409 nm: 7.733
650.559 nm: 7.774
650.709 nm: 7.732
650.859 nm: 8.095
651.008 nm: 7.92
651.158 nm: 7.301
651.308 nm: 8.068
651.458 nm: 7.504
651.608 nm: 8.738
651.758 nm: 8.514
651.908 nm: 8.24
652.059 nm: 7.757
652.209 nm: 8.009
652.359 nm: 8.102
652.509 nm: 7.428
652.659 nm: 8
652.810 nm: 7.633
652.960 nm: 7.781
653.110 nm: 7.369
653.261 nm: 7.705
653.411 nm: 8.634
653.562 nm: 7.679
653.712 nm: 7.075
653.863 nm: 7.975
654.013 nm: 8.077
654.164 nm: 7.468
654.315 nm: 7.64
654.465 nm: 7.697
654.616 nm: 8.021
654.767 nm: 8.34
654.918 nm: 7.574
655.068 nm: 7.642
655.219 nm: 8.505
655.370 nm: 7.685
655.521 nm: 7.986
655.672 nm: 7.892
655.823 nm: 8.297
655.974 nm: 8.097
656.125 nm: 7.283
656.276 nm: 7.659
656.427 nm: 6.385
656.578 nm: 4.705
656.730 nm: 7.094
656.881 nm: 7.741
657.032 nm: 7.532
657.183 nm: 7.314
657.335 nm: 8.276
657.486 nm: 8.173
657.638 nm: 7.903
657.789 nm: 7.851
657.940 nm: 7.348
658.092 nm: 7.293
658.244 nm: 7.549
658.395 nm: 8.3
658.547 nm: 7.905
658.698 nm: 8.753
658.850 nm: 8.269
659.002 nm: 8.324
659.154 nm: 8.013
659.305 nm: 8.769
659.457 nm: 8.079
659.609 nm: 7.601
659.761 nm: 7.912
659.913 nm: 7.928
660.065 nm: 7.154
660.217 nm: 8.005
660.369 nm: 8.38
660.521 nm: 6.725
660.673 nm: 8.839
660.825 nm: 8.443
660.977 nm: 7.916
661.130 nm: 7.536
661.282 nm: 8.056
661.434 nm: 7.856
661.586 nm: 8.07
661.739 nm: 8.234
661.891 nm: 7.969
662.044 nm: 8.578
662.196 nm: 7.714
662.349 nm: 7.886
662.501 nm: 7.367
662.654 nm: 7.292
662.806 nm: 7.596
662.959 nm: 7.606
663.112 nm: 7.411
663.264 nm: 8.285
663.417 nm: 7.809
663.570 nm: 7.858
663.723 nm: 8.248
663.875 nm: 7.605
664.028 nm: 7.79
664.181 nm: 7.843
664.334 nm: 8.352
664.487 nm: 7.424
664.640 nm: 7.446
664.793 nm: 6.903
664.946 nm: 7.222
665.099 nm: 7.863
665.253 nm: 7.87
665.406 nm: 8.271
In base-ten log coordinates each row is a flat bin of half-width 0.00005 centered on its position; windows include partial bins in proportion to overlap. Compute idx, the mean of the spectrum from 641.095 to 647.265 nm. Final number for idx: 8.03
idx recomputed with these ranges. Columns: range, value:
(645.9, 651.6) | 7.85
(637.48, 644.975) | 8.08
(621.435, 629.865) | 8.33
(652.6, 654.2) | 7.77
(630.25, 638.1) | 8.06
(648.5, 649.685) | 7.83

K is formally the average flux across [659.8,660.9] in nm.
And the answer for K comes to 7.93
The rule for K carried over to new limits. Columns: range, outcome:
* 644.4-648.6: 7.93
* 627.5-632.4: 8.17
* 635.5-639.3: 8.07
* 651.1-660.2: 7.79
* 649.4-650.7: 7.71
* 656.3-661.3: 7.76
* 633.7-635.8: 7.9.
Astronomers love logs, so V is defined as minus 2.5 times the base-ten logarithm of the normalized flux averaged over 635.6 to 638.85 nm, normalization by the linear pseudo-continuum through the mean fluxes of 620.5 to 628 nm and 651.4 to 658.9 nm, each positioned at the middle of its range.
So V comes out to 0.00 mag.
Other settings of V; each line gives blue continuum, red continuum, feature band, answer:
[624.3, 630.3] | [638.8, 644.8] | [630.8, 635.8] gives 0.02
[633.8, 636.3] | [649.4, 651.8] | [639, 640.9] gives -0.03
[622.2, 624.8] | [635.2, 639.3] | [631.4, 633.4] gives 0.02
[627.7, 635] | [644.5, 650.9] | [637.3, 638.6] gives -0.01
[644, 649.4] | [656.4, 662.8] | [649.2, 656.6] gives 0.01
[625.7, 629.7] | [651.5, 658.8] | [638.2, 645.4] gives -0.01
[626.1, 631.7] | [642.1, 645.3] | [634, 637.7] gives 0.02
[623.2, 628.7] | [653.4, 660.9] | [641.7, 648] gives 0.00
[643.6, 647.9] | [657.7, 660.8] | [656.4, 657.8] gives 0.09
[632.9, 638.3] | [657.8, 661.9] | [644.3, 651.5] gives 0.02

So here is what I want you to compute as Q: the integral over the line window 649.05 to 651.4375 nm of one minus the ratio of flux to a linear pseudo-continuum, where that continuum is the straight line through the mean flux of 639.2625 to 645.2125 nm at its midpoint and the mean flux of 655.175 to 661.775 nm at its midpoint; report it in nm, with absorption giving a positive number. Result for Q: 0.05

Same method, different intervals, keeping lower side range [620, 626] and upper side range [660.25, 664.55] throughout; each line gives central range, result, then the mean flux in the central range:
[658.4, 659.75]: -0.048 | 8.2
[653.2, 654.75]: 0.032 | 7.82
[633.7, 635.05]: 0.063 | 7.83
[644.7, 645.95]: 0.023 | 7.94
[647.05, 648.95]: 0.049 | 7.85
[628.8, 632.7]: 0.078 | 8.09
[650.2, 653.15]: 0.049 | 7.88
